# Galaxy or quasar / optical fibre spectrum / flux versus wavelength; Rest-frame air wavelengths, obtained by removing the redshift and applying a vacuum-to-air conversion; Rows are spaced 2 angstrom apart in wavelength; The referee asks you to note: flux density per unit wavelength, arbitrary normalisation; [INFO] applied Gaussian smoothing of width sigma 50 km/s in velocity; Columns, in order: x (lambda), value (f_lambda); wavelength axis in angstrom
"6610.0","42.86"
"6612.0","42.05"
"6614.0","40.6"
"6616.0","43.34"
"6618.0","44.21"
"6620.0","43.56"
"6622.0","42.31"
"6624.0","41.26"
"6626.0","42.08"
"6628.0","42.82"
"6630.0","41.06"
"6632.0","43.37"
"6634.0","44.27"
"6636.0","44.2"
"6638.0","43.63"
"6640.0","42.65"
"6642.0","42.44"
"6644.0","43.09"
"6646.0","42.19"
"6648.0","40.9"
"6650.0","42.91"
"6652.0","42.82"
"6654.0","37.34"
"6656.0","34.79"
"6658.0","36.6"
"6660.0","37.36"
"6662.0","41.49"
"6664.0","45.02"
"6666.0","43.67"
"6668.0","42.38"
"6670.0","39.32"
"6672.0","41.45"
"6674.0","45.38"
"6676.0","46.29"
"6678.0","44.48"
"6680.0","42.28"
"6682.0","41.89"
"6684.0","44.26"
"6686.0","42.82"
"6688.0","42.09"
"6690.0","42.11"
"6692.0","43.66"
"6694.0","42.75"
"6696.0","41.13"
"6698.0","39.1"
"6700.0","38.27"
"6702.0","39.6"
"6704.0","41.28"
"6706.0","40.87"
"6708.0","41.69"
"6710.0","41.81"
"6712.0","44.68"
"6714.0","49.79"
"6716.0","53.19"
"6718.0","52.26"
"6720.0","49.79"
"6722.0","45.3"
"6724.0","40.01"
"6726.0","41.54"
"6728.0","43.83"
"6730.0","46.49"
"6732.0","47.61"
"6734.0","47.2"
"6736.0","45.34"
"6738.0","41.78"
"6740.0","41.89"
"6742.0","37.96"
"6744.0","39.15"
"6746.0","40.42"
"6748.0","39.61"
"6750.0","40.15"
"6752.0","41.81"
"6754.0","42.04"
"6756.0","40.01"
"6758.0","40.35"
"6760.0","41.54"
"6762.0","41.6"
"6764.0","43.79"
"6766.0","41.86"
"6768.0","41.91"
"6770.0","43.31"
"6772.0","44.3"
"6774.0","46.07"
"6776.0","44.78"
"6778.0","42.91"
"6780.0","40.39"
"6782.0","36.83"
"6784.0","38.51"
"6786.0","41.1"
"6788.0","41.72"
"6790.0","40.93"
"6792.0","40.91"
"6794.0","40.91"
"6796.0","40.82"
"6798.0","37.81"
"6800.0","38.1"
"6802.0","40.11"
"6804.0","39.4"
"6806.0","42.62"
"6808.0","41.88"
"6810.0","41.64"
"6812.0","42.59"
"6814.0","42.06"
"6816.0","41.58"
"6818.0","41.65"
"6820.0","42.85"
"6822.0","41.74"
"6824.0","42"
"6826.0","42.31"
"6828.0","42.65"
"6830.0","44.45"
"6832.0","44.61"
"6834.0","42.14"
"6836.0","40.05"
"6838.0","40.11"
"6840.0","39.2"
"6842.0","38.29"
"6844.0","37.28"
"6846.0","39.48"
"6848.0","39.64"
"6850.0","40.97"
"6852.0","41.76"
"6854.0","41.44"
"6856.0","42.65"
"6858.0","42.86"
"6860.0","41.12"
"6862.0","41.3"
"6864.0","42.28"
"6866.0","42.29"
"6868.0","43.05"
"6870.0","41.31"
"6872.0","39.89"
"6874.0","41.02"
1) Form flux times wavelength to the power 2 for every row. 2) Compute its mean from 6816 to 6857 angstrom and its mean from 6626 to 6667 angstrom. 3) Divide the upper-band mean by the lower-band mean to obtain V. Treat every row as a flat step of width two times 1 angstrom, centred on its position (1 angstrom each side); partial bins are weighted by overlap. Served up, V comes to 1.05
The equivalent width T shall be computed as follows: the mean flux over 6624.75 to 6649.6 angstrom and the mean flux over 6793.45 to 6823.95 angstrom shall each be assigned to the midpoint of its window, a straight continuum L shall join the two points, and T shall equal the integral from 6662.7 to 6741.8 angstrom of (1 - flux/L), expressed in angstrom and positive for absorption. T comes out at -2.9 angstrom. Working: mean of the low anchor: 42.7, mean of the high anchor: 41.1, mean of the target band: 43.6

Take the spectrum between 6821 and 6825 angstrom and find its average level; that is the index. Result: 41.9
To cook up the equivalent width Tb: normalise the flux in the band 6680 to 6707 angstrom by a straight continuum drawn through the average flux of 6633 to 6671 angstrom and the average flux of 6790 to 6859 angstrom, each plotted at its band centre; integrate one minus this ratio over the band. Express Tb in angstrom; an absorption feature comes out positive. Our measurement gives -0.1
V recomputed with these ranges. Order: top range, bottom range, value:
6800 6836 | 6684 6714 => 1.04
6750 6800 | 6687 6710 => 1.03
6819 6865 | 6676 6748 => 0.99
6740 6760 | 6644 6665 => 1.03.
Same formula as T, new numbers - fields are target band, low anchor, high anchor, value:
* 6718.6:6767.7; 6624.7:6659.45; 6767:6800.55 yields -1.5 angstrom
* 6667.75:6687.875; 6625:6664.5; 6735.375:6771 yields -0.8 angstrom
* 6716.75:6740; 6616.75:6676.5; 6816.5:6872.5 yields -2.1 angstrom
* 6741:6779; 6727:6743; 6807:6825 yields 1.4 angstrom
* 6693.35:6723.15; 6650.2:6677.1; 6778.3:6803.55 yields -2.5 angstrom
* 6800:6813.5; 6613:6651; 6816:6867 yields 0.1 angstrom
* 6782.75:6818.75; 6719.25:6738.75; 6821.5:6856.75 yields 1.4 angstrom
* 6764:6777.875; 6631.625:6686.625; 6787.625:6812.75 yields -0.9 angstrom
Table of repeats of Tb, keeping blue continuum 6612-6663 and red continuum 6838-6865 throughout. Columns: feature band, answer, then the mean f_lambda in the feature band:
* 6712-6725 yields -2.2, 48.1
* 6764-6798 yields -0.6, 41.7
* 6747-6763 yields 0.1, 40.9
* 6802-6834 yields -1.1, 42.2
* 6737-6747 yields 0.2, 40.2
